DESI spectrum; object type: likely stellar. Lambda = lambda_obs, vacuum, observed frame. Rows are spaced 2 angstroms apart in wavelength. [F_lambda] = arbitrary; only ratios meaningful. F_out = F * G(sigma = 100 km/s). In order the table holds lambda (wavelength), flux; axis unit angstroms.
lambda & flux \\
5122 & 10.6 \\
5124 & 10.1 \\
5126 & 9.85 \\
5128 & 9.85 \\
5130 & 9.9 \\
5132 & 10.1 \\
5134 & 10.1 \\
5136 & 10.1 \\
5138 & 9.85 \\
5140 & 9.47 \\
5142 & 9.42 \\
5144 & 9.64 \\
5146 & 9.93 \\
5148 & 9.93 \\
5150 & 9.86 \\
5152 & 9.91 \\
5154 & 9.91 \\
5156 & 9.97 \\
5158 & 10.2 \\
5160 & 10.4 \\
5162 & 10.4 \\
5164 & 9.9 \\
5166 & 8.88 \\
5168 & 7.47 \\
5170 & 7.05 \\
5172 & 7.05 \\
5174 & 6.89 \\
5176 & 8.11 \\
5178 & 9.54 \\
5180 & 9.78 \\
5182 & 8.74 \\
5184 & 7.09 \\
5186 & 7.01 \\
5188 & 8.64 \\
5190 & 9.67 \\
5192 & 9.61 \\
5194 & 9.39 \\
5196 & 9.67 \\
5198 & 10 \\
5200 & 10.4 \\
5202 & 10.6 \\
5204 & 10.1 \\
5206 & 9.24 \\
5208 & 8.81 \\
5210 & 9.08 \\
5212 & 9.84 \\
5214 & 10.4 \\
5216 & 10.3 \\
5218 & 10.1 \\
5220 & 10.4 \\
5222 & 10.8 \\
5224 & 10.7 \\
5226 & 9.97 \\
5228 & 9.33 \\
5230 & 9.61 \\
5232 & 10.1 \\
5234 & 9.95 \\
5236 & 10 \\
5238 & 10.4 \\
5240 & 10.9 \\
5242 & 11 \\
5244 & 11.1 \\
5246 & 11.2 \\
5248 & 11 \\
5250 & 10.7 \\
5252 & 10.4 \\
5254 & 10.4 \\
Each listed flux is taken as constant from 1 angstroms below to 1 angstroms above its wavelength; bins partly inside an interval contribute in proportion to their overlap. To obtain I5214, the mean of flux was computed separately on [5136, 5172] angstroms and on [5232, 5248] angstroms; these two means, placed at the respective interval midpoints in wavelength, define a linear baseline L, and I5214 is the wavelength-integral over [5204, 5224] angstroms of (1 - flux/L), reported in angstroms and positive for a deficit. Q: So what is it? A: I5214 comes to 0.69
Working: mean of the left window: 9.49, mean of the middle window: 9.94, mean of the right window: 10.6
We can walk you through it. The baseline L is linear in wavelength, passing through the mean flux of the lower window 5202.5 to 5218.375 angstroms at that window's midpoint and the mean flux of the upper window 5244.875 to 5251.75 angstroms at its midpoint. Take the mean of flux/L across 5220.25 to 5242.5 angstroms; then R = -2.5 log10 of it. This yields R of 0.02 mag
